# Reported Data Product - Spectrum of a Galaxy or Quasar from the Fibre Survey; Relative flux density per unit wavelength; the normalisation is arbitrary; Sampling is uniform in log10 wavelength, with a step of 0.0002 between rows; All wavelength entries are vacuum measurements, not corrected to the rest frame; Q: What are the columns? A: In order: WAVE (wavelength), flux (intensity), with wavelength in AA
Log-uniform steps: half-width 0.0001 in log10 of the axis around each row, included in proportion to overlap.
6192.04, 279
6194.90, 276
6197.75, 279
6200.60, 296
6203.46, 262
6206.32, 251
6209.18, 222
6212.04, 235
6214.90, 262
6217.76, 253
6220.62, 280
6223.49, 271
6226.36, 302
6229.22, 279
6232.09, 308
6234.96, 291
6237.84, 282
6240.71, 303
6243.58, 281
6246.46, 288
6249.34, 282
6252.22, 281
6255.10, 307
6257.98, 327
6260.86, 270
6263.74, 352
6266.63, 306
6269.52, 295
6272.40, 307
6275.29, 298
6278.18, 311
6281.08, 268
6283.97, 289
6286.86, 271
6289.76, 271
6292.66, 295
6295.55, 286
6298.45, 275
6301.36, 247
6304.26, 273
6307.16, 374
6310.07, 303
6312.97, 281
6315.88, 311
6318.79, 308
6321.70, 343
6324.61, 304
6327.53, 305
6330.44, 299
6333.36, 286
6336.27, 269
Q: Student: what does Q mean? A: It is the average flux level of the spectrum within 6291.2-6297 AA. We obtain 291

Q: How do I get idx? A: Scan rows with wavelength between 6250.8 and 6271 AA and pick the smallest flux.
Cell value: 270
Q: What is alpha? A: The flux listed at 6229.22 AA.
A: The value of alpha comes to 279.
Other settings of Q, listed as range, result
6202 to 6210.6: 245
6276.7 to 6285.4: 289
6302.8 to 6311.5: 317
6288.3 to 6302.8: 275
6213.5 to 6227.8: 274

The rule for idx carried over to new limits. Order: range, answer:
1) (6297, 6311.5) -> 247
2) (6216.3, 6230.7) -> 253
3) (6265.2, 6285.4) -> 268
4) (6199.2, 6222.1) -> 222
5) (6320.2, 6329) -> 304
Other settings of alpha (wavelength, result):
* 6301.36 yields 247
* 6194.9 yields 276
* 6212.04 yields 235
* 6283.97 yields 289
